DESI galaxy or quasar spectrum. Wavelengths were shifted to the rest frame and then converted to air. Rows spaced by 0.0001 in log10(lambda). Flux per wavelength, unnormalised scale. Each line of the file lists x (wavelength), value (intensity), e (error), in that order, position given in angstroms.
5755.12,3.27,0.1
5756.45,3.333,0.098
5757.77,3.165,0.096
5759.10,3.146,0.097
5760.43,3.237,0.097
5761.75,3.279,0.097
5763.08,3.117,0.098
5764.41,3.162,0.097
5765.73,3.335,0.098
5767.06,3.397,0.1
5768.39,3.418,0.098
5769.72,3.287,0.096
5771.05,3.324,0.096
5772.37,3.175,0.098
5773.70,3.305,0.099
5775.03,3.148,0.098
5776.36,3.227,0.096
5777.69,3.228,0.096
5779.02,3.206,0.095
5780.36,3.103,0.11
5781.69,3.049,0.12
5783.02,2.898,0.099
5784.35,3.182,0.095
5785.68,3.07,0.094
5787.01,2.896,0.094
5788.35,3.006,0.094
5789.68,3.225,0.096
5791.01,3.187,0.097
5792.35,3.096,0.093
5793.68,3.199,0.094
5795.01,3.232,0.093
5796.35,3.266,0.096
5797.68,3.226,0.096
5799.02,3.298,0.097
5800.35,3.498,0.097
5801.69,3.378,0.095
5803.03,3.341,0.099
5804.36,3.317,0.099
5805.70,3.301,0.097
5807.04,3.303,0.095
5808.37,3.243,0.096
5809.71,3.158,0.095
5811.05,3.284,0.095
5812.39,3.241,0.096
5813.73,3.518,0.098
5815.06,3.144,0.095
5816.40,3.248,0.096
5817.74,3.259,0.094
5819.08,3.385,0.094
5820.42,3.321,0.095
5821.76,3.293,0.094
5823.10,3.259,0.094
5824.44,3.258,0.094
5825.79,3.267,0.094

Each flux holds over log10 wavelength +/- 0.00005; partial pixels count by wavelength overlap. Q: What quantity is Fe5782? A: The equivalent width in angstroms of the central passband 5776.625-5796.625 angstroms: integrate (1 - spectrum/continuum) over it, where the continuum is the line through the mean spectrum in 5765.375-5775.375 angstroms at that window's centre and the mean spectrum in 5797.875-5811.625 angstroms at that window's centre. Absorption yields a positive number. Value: 1.1 angstroms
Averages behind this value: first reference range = 3.3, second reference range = 3.31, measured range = 3.12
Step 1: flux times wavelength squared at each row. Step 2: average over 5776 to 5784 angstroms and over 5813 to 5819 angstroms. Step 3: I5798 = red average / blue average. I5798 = 1.07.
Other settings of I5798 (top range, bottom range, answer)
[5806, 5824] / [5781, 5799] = 1.06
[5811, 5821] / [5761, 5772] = 1.02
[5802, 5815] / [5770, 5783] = 1.05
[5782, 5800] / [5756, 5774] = 0.97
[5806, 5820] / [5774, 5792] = 1.07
